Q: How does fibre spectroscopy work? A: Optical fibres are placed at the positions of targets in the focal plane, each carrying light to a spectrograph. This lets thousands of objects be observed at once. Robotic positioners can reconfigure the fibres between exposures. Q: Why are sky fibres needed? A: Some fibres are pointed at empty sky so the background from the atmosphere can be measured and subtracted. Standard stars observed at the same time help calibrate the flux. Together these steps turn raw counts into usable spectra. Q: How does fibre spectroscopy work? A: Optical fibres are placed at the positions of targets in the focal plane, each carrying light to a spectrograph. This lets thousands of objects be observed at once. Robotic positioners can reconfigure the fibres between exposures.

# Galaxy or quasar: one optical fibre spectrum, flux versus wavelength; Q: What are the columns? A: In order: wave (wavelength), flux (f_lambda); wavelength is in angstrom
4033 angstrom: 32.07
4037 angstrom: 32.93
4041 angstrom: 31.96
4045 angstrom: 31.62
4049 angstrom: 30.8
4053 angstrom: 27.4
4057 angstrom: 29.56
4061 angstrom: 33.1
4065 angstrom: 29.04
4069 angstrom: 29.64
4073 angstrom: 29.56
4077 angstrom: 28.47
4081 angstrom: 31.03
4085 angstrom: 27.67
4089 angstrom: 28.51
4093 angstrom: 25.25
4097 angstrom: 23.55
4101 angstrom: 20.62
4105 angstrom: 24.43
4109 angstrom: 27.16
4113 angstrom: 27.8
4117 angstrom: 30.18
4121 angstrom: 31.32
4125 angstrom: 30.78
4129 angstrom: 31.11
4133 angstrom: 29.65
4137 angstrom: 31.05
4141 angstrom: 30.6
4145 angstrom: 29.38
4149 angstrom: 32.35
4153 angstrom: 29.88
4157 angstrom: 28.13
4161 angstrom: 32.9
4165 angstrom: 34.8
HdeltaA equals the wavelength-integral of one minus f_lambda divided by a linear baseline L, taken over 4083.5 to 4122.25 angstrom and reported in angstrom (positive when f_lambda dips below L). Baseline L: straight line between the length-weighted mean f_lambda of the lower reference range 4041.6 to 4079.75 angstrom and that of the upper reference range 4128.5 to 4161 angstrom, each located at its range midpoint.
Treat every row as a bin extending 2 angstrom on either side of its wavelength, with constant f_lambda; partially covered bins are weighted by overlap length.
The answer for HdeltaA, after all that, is 4.7 angstrom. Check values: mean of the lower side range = 30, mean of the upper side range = 30.4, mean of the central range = 26.5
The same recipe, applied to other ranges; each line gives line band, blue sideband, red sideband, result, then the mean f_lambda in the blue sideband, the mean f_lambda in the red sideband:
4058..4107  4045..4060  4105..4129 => 3.2 angstrom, 29.8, 29.2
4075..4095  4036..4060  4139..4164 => 1.6 angstrom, 30.7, 30.7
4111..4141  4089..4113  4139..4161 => -2.9 angstrom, 24.9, 30.3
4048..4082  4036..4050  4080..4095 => 0.1 angstrom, 31.8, 27.9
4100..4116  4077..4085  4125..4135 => 2.4 angstrom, 29.6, 30.5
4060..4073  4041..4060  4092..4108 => -1.0 angstrom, 30.2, 23.6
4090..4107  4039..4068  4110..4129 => 3.6 angstrom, 30.5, 30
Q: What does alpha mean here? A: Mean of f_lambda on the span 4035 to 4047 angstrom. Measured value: 32.2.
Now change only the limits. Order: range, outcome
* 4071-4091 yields 29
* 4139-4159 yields 30.1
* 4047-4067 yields 30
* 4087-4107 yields 24.5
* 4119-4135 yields 30.7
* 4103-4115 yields 26.5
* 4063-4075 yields 29.4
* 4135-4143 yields 30.8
